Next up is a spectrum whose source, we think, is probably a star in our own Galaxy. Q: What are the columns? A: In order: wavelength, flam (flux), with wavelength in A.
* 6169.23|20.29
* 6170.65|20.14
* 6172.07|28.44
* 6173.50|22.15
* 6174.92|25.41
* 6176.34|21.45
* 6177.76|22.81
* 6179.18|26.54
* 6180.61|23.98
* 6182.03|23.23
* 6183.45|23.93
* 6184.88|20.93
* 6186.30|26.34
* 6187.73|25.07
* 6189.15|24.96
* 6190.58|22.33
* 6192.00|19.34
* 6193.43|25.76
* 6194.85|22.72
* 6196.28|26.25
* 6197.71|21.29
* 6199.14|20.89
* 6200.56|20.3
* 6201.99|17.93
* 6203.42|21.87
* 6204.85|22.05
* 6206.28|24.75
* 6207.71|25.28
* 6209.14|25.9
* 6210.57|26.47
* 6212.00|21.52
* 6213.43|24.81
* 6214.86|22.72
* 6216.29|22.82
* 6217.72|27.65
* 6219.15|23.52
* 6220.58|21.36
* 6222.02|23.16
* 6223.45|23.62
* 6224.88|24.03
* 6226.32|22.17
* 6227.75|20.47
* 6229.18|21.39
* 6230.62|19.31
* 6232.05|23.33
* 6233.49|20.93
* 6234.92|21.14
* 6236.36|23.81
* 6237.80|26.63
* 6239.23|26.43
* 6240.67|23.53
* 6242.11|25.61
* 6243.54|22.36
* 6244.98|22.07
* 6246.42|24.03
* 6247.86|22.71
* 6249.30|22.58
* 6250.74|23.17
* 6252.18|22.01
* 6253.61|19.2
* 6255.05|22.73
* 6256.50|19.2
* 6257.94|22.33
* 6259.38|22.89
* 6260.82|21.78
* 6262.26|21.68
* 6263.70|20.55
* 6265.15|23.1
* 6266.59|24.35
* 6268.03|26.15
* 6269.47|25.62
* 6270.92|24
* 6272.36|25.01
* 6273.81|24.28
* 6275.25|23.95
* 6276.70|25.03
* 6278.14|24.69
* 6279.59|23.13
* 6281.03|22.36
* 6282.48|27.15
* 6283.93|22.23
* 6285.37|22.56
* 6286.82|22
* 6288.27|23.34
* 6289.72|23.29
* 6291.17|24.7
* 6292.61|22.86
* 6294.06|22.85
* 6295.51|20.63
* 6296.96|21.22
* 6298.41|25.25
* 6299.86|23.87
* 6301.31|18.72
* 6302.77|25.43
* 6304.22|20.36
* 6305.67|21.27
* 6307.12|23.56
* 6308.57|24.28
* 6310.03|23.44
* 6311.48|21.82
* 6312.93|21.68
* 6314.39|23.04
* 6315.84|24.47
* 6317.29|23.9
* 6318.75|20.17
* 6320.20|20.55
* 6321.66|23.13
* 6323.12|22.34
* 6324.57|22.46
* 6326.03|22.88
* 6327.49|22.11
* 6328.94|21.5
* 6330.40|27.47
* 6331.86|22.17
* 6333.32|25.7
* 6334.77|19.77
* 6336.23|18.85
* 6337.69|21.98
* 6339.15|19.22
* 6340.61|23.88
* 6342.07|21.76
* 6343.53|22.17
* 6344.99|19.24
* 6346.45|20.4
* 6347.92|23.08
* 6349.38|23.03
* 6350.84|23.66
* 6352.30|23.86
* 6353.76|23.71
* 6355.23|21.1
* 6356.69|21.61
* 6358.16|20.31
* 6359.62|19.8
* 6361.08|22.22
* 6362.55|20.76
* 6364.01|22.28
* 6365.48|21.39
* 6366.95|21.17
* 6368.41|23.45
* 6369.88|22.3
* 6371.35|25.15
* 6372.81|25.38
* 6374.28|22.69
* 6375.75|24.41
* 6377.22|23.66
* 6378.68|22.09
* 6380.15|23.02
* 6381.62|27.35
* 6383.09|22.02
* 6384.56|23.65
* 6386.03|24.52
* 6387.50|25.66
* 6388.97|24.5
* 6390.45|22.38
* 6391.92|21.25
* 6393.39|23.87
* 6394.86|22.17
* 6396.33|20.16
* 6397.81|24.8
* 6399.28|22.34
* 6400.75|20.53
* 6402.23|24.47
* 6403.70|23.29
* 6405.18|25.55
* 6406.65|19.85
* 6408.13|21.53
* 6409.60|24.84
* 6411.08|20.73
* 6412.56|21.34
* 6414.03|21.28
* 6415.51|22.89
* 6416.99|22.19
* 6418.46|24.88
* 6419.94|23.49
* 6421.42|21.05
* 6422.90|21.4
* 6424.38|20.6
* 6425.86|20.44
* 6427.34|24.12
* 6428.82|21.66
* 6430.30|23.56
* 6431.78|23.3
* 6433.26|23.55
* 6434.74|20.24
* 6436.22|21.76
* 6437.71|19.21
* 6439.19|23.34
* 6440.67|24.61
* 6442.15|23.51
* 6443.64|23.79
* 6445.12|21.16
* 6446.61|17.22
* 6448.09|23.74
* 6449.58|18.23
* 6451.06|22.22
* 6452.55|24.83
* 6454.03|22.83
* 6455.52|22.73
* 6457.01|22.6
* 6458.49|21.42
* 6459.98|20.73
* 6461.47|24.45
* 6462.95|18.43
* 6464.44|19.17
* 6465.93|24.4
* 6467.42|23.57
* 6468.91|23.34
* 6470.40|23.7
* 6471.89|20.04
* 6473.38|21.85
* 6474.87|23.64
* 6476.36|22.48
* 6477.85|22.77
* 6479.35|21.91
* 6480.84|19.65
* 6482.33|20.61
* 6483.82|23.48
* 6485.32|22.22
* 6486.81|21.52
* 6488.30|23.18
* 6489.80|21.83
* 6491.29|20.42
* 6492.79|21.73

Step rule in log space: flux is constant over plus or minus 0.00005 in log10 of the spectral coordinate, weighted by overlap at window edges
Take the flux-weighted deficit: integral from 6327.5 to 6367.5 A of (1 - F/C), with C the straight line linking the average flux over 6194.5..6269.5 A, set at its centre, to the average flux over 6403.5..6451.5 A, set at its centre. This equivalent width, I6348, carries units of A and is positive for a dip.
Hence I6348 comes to 0.89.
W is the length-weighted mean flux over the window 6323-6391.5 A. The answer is 22.6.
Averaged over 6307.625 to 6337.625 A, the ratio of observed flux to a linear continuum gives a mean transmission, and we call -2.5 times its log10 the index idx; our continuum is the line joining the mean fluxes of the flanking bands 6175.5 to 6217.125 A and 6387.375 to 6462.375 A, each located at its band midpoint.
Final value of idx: 0.009 mag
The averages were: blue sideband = 23.3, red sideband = 22.4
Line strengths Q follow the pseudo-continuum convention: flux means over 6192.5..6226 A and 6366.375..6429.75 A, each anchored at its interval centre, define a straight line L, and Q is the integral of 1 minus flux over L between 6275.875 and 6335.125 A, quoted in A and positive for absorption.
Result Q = 0.4 A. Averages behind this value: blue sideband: 23.3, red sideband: 22.9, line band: 22.9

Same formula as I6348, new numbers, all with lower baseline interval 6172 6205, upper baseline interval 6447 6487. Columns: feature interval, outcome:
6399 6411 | -0.2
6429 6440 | 0.0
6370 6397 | -1.4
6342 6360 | 0.5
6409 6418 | 0.0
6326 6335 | -0.3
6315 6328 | 0.1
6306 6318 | -0.3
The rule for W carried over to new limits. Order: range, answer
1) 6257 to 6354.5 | 22.8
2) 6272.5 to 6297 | 23.4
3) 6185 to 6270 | 23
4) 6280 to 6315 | 22.8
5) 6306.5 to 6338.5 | 22.6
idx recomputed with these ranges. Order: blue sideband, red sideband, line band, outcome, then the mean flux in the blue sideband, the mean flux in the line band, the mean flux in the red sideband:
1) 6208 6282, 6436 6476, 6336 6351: 0.06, 23.2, 21.6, 22.1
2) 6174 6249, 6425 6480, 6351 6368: 0.04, 23.2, 21.8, 22.2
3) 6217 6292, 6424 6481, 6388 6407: -0.02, 23.2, 22.8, 22.1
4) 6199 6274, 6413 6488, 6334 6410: -0.01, 23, 22.5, 22.1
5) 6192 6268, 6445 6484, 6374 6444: -0.03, 22.8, 22.8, 21.9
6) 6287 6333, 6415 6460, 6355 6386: -0.01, 22.7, 22.7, 22.2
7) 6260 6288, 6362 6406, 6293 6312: 0.05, 23.7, 22.5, 23.2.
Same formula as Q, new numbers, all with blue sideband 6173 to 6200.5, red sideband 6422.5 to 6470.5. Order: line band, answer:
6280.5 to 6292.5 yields -0.3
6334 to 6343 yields 0.7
